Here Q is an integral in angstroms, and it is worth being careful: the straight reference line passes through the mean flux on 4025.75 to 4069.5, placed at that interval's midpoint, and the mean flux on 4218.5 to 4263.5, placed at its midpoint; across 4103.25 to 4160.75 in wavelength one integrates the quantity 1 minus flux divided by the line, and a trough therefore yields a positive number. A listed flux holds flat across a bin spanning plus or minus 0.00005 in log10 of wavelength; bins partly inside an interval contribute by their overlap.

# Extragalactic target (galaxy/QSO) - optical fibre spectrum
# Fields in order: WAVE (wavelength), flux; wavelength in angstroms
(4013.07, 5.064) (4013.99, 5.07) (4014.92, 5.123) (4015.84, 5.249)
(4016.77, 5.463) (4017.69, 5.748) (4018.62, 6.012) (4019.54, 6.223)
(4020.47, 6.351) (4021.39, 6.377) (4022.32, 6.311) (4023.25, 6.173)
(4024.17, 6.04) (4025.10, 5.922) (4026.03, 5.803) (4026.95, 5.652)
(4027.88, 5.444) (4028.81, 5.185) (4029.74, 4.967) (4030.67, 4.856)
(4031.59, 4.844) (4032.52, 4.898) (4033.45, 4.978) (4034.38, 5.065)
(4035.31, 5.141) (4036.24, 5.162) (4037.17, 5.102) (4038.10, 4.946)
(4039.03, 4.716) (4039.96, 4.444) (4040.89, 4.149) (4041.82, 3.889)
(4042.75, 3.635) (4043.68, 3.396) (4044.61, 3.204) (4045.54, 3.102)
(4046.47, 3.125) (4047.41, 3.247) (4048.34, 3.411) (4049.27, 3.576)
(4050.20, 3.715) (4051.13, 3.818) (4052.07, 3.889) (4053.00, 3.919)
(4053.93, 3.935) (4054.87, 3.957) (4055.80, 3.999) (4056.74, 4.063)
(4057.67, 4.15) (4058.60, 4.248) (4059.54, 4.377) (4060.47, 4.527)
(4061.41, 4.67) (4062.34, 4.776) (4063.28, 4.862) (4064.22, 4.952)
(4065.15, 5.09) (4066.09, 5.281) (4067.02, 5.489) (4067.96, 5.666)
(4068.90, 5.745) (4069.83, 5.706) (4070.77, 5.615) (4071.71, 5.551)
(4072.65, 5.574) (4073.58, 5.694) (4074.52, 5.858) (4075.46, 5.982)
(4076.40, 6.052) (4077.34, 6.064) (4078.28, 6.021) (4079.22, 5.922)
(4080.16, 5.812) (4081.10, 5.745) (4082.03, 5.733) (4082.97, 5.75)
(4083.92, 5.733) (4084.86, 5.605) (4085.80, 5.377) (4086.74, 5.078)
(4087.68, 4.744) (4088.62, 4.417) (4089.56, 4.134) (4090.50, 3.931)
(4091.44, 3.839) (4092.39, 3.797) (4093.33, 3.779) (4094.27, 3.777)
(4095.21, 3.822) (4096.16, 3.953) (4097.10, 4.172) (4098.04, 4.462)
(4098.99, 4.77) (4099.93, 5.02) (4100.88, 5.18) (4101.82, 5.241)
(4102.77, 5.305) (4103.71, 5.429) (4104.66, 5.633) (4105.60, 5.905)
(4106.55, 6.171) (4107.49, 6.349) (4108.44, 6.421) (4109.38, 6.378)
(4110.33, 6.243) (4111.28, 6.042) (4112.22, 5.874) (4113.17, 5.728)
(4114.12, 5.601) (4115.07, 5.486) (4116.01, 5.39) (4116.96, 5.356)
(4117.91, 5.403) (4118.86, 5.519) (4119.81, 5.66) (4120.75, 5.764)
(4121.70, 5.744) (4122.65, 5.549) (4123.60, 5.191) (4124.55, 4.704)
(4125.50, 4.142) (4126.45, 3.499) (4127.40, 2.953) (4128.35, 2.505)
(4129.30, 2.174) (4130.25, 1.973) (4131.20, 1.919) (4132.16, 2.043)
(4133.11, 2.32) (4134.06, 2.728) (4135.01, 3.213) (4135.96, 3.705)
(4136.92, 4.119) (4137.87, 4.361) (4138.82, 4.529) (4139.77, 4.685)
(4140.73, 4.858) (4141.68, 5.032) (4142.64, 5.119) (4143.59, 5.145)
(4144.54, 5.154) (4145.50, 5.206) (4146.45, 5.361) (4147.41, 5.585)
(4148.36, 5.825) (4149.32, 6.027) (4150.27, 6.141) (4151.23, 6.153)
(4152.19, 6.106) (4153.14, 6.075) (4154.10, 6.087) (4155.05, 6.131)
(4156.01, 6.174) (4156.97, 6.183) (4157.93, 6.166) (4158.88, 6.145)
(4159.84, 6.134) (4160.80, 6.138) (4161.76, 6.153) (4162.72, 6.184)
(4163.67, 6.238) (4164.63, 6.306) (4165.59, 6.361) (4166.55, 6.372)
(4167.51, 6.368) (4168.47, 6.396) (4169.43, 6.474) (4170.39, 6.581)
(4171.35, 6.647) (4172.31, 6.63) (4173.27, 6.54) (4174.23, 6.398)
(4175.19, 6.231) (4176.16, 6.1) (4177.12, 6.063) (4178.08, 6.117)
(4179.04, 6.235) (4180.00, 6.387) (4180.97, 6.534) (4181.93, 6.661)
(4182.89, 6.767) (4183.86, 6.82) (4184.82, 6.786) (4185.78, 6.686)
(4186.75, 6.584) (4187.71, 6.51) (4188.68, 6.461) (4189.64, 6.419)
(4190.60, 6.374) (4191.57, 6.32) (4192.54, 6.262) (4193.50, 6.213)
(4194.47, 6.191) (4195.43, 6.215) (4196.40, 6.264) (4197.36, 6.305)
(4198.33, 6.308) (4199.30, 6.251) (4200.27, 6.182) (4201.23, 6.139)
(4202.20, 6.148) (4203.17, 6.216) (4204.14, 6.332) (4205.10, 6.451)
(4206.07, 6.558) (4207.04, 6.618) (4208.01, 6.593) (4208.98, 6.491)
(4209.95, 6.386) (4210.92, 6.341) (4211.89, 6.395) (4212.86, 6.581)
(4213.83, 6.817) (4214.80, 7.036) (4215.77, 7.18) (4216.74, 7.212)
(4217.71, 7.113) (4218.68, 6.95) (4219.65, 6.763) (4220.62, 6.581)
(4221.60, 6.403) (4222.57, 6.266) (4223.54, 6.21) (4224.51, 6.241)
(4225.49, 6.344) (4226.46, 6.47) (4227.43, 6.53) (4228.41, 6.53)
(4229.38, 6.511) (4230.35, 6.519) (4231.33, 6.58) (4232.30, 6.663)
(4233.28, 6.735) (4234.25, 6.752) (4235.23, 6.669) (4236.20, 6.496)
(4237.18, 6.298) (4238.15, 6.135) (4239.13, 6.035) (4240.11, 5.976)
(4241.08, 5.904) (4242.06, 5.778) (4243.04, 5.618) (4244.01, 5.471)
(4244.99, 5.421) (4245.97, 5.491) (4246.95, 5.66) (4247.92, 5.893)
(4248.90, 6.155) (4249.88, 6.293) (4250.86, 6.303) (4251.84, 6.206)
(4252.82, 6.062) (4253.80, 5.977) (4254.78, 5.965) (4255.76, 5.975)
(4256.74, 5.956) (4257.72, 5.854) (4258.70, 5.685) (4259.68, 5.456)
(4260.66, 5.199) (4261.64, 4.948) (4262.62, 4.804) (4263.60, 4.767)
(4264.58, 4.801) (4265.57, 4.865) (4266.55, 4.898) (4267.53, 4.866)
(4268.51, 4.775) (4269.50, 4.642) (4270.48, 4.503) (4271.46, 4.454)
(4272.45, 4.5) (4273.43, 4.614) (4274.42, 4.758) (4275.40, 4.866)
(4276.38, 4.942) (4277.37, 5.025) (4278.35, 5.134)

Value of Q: 1.3 angstroms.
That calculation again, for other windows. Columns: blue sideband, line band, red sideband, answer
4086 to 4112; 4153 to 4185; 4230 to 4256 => -4.69 angstroms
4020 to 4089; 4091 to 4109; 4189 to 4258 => 1.42 angstroms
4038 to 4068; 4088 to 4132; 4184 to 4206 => 2.27 angstroms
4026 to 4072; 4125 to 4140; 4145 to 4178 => 6.77 angstroms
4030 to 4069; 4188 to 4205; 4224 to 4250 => -1.41 angstroms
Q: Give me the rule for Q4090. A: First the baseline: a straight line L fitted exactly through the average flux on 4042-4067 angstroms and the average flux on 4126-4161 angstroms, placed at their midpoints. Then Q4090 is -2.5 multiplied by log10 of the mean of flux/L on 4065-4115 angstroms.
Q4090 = -0.23 mag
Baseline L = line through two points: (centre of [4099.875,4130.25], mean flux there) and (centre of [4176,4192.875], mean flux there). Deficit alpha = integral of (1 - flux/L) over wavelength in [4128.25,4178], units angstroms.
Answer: 5.10 angstroms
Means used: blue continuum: 5.19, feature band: 5.33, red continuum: 6.46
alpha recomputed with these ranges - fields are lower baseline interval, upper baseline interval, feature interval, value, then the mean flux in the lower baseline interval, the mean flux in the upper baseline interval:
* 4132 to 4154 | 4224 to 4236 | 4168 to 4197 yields -4.3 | 4.82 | 6.54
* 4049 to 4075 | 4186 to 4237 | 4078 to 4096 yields 0.6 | 4.75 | 6.49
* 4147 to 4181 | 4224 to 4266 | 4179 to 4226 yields -3.1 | 6.23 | 5.95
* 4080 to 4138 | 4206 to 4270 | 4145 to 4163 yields -2.8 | 4.71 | 6.08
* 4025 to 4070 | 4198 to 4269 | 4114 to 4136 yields 4.6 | 4.53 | 6.12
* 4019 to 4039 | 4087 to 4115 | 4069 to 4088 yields -1.9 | 5.48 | 5.05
